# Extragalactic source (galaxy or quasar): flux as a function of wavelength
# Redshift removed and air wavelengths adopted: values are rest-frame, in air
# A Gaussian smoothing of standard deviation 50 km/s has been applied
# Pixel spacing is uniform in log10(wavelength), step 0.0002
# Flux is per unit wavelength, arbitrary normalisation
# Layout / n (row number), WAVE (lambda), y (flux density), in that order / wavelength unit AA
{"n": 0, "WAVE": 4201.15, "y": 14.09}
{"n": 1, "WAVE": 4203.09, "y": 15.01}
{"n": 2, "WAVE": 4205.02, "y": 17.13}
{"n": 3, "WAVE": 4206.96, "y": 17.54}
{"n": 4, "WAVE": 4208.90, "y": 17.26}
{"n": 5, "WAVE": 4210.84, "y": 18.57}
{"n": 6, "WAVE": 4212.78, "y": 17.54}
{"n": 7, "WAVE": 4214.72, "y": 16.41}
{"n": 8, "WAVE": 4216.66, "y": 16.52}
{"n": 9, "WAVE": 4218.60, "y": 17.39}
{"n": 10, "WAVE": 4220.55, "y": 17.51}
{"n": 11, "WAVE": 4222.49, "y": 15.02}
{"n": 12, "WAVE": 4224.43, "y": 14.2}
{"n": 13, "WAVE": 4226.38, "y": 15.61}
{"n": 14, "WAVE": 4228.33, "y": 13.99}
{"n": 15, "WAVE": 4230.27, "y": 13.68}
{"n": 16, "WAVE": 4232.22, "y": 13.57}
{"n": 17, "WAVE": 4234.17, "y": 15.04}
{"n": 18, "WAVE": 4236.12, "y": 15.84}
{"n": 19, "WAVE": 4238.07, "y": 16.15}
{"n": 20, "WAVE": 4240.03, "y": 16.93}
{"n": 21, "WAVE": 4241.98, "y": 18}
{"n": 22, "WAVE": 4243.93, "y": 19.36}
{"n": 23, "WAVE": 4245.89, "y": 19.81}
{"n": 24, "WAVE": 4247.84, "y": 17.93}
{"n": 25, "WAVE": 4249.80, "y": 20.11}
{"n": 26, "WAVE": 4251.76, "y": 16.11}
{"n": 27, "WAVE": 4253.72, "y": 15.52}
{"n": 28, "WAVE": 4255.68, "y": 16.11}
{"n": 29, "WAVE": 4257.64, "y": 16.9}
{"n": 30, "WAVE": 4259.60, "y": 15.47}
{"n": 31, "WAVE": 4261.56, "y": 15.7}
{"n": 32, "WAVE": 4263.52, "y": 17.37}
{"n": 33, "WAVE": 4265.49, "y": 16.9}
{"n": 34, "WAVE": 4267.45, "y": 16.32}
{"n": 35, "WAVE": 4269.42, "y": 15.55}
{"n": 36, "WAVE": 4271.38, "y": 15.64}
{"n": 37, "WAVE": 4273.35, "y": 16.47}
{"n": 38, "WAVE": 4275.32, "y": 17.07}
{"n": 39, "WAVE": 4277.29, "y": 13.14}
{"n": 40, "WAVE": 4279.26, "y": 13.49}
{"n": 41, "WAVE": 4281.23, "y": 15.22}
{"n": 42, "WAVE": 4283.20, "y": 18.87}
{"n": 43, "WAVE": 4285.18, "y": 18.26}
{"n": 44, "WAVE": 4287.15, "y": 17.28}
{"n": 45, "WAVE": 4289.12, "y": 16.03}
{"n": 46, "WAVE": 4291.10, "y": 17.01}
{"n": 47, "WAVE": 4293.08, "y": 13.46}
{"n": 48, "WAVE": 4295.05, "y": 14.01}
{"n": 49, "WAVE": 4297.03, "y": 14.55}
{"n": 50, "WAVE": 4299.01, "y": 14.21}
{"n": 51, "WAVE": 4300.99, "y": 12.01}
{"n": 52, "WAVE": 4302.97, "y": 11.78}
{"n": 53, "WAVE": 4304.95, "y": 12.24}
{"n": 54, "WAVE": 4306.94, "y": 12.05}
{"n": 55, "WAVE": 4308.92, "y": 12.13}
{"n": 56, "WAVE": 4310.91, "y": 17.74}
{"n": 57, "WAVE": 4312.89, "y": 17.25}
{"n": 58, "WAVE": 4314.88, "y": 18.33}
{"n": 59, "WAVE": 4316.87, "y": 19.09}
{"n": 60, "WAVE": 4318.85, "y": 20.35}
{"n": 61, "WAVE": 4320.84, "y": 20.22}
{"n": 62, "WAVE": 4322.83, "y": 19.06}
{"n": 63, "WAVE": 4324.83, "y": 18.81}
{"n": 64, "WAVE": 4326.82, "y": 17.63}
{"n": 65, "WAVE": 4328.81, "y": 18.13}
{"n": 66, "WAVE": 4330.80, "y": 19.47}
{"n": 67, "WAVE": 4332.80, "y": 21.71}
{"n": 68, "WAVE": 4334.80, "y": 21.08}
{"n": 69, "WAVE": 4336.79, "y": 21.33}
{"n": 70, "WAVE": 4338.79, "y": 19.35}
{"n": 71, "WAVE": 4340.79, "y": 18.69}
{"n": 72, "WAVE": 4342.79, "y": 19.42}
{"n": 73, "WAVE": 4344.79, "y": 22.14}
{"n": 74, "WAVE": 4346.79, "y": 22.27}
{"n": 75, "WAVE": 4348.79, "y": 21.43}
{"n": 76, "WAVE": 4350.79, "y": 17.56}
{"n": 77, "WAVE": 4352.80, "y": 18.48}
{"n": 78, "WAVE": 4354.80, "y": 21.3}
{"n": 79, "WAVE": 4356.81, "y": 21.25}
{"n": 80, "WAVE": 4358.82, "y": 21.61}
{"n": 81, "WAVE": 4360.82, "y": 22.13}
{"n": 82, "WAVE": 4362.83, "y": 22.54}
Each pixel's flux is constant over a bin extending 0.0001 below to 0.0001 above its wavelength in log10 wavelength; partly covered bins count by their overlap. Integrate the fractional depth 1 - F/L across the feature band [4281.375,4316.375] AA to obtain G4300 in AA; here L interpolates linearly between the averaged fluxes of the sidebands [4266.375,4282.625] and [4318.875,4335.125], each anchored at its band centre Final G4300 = 4.2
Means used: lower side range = 15.5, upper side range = 19.5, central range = 15.2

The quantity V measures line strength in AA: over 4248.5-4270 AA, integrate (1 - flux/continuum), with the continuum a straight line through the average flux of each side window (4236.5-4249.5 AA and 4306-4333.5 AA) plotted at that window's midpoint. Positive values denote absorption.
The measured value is 1.7 AA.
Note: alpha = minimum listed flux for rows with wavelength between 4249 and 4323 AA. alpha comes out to 11.78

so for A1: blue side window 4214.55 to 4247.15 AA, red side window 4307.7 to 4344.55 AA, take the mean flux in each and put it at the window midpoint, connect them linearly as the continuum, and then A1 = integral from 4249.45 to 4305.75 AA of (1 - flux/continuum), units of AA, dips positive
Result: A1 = 6.2 AA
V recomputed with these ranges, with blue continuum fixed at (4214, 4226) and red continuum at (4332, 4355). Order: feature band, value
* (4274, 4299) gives 3.7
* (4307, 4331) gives 2.0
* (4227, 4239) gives 1.3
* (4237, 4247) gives -0.7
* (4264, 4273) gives 0.8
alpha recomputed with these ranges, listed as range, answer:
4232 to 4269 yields 13.57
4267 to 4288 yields 13.14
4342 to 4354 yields 17.56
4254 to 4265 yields 15.47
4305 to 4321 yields 12.05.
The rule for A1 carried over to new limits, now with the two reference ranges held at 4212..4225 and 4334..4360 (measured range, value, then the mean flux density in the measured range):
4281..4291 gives 0.69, 17.3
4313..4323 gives 0.16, 19.3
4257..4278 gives 2.21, 16.1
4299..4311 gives 4.02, 12.7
